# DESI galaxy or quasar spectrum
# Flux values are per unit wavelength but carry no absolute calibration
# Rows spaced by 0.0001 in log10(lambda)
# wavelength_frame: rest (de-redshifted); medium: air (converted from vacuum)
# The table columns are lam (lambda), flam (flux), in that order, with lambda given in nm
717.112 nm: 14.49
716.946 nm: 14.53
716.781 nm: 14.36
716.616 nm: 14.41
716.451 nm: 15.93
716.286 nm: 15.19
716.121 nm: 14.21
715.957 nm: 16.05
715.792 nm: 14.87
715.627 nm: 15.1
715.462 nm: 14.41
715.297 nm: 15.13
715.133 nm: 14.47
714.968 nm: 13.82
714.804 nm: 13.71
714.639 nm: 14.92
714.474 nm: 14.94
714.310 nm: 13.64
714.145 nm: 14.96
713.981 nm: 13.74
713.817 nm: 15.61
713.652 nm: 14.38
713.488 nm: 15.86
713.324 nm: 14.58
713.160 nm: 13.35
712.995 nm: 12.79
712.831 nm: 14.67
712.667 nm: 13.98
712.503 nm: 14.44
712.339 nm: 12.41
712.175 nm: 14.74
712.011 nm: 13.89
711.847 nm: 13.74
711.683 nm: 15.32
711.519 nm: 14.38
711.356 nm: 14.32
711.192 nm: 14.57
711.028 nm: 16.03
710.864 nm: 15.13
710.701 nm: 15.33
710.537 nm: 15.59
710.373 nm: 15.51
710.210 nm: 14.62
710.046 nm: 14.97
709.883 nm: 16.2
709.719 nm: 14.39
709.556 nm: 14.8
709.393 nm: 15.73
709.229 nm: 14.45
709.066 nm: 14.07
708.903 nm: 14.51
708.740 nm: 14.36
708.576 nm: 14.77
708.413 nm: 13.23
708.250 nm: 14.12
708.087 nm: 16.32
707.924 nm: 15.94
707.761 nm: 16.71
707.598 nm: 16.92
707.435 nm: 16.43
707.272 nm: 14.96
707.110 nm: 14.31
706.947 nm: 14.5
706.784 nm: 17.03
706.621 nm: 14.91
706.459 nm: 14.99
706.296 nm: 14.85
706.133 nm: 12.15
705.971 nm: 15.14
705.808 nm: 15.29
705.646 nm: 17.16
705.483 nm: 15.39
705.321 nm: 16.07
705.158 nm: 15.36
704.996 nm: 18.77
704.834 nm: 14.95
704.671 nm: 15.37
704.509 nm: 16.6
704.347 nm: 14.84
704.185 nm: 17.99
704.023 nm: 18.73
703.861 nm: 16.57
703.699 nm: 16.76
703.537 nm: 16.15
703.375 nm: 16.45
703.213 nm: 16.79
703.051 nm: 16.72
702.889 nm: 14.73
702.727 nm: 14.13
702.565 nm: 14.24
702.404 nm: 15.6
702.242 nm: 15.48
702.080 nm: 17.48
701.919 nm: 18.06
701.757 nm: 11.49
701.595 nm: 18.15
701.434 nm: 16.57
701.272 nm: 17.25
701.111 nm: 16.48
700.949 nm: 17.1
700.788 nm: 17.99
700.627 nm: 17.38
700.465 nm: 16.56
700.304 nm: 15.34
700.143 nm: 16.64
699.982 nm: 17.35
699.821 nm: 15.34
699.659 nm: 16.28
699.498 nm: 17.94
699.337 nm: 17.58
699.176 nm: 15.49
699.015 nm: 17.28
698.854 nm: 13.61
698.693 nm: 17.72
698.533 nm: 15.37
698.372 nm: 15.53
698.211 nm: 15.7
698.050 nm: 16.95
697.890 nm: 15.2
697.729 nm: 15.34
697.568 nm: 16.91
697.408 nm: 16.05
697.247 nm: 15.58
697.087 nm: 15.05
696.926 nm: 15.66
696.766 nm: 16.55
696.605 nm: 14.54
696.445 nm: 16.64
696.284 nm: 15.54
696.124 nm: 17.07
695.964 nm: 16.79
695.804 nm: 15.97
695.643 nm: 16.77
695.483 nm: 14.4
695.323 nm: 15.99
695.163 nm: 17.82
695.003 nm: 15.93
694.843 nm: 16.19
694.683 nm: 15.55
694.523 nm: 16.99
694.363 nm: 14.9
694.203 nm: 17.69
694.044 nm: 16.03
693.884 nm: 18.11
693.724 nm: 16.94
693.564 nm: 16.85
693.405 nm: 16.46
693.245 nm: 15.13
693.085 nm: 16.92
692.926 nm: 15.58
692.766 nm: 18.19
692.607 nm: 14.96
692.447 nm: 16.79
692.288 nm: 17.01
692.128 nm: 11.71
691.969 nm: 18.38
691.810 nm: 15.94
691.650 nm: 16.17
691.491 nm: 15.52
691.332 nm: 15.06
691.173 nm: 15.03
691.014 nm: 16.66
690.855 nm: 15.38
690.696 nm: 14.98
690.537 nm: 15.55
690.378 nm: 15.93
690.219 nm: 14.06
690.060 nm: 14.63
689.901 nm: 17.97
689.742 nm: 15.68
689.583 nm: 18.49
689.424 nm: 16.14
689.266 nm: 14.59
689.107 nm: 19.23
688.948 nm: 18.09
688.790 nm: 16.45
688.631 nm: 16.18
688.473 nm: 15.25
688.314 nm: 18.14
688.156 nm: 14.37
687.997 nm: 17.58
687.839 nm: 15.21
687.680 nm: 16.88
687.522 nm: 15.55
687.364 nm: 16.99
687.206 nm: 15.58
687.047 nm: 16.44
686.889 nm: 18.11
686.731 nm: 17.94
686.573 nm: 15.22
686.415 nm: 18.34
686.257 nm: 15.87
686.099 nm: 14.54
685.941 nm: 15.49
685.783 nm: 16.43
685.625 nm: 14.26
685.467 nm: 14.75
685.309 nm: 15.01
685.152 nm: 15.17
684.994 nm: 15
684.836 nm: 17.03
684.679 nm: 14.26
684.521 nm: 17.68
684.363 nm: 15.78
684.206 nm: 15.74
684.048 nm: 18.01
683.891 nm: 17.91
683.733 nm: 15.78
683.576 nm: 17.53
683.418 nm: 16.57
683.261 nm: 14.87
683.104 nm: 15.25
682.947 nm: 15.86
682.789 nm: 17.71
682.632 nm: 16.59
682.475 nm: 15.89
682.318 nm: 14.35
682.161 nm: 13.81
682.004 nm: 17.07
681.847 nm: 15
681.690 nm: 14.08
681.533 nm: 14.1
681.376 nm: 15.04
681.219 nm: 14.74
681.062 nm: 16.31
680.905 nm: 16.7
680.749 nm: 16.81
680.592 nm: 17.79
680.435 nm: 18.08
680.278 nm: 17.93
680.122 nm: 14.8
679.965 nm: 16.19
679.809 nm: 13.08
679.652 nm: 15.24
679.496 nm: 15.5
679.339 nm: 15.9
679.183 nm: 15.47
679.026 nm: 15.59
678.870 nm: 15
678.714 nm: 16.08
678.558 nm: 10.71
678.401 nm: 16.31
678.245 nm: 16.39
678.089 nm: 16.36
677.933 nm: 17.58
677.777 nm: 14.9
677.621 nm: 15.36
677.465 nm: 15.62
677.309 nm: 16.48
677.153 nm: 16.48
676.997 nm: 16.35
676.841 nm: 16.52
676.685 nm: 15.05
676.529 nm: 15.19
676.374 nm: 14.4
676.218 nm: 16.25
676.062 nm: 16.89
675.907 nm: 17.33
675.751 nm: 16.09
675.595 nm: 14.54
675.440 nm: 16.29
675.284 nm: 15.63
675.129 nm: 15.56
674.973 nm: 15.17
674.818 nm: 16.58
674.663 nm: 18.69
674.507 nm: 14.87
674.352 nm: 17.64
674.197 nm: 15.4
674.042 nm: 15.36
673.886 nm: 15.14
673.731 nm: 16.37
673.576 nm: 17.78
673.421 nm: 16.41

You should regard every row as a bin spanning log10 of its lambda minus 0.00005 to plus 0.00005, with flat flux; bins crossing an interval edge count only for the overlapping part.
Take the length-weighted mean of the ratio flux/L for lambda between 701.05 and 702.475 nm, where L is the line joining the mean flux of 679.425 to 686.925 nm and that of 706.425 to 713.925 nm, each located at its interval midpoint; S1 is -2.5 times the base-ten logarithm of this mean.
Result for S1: -0.08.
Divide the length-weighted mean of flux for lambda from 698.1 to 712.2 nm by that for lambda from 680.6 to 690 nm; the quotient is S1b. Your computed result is 0.97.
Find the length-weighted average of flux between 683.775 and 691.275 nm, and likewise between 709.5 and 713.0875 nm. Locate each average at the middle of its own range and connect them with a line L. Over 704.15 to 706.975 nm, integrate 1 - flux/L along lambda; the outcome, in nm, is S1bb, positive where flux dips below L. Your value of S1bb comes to -0.12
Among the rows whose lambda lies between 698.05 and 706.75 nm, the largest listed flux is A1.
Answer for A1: 18.77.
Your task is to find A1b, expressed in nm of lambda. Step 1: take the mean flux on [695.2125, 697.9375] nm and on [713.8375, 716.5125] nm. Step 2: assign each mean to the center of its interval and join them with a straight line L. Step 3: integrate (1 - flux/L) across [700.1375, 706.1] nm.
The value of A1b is -0.28 nm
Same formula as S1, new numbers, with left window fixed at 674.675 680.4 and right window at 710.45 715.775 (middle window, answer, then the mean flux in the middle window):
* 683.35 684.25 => -0.10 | 17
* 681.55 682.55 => 0.04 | 15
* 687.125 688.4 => -0.06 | 16.3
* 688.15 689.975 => -0.10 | 16.8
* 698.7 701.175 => -0.11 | 16.6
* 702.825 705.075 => -0.12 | 16.5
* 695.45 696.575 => -0.07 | 16.2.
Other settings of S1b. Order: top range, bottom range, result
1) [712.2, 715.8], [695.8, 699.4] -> 0.90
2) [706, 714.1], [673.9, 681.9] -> 0.94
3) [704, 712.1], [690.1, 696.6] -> 0.95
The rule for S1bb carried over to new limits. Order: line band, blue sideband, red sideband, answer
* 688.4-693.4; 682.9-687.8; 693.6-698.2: 0.029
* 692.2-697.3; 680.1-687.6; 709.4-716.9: -0.240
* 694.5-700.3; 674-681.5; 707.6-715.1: -0.365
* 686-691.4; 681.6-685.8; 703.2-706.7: -0.132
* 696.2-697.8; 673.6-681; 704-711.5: -0.024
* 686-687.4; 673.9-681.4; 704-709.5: -0.070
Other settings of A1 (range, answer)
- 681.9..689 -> 18.34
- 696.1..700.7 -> 17.94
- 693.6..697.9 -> 18.11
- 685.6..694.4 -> 19.23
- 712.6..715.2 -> 15.86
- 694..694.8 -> 17.69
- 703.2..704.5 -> 18.73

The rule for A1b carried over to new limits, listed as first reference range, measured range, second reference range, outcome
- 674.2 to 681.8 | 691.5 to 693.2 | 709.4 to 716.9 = -0.085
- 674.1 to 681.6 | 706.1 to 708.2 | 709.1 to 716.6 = -0.081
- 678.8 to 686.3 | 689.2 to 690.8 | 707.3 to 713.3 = -0.030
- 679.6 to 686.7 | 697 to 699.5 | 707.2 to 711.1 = -0.086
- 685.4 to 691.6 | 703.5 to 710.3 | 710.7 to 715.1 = -0.310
